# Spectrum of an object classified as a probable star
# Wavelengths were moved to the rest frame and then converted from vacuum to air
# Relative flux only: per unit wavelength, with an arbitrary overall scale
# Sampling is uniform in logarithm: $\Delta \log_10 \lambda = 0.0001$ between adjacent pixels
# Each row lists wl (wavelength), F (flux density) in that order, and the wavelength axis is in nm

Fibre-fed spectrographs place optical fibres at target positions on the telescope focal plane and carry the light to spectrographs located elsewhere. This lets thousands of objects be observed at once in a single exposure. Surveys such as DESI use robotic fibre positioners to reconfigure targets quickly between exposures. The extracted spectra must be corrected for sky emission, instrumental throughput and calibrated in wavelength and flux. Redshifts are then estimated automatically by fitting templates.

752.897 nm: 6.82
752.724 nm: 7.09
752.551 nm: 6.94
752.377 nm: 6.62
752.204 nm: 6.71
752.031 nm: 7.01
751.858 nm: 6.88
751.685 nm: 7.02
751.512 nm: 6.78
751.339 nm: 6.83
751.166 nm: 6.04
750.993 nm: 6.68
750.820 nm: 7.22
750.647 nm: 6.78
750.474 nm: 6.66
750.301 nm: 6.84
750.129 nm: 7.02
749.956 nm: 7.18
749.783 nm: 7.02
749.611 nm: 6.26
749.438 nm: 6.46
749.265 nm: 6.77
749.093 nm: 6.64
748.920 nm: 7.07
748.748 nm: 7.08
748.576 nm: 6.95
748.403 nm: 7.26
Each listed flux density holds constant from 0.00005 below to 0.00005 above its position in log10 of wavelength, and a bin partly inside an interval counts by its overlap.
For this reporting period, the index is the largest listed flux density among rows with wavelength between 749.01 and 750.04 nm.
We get 7.18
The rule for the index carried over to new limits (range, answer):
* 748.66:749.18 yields 7.08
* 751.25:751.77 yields 7.02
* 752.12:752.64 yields 6.94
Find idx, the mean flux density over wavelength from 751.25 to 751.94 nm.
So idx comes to 6.88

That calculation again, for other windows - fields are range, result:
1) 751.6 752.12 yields 6.97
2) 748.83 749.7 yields 6.64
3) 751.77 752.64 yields 6.83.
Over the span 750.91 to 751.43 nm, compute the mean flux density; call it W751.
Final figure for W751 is 6.52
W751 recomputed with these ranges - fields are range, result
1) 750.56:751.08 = 6.89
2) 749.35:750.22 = 6.79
